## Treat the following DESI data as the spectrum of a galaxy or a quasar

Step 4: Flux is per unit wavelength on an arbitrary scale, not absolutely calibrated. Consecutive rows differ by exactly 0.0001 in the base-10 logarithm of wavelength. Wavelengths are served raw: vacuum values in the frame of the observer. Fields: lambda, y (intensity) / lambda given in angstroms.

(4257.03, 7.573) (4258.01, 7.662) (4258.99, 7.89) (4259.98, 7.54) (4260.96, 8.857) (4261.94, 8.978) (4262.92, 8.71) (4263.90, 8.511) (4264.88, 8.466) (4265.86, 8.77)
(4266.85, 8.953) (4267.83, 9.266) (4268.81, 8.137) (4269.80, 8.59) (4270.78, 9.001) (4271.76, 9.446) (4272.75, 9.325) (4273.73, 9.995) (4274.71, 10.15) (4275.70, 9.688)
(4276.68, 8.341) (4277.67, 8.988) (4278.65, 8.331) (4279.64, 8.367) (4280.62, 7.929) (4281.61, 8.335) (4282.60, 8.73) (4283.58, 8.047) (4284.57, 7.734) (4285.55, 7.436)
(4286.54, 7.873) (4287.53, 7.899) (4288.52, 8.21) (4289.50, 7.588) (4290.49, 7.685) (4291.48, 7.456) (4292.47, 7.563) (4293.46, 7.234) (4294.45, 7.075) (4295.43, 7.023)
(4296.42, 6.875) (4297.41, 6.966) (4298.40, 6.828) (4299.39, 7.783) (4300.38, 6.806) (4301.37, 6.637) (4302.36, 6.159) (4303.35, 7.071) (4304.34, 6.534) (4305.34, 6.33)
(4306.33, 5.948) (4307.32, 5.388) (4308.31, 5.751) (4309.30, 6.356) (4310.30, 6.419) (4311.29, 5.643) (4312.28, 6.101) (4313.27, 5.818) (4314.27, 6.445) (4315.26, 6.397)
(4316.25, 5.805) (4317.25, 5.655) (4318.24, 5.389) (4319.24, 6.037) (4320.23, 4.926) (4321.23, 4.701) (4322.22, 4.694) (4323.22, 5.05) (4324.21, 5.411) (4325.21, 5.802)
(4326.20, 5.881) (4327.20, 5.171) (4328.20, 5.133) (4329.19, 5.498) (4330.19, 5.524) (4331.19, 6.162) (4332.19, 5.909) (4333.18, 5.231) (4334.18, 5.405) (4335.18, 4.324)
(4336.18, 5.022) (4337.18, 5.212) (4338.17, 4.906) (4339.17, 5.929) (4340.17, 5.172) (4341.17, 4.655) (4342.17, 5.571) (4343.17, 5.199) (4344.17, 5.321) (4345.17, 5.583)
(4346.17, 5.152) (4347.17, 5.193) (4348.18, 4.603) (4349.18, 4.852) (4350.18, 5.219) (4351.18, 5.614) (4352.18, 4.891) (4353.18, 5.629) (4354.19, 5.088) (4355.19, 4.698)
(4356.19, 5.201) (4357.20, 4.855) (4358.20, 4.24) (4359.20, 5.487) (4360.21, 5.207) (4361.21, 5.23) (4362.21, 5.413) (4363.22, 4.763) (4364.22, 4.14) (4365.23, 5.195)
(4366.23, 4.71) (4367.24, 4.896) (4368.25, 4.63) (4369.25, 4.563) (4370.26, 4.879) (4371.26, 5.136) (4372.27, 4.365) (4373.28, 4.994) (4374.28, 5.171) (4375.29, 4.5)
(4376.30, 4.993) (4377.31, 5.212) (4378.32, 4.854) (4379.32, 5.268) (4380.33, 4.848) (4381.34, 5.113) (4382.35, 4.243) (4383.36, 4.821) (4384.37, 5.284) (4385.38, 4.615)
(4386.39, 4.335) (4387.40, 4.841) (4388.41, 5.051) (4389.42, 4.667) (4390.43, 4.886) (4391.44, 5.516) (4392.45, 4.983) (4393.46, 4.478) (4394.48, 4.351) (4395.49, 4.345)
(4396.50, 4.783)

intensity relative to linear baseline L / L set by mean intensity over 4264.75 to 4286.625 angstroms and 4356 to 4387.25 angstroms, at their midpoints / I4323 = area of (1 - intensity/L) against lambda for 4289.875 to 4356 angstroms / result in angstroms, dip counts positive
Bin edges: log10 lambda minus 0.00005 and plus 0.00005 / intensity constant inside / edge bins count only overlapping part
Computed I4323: 9.8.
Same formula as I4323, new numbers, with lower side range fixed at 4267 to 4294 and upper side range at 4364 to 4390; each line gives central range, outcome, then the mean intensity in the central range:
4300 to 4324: 4.5 angstroms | 5.91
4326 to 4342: 2.8 angstroms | 5.31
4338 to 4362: 2.8 angstroms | 5.15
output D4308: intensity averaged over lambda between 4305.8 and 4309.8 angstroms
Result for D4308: 5.87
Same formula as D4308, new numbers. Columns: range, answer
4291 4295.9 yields 7.28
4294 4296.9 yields 7.01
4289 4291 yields 7.65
